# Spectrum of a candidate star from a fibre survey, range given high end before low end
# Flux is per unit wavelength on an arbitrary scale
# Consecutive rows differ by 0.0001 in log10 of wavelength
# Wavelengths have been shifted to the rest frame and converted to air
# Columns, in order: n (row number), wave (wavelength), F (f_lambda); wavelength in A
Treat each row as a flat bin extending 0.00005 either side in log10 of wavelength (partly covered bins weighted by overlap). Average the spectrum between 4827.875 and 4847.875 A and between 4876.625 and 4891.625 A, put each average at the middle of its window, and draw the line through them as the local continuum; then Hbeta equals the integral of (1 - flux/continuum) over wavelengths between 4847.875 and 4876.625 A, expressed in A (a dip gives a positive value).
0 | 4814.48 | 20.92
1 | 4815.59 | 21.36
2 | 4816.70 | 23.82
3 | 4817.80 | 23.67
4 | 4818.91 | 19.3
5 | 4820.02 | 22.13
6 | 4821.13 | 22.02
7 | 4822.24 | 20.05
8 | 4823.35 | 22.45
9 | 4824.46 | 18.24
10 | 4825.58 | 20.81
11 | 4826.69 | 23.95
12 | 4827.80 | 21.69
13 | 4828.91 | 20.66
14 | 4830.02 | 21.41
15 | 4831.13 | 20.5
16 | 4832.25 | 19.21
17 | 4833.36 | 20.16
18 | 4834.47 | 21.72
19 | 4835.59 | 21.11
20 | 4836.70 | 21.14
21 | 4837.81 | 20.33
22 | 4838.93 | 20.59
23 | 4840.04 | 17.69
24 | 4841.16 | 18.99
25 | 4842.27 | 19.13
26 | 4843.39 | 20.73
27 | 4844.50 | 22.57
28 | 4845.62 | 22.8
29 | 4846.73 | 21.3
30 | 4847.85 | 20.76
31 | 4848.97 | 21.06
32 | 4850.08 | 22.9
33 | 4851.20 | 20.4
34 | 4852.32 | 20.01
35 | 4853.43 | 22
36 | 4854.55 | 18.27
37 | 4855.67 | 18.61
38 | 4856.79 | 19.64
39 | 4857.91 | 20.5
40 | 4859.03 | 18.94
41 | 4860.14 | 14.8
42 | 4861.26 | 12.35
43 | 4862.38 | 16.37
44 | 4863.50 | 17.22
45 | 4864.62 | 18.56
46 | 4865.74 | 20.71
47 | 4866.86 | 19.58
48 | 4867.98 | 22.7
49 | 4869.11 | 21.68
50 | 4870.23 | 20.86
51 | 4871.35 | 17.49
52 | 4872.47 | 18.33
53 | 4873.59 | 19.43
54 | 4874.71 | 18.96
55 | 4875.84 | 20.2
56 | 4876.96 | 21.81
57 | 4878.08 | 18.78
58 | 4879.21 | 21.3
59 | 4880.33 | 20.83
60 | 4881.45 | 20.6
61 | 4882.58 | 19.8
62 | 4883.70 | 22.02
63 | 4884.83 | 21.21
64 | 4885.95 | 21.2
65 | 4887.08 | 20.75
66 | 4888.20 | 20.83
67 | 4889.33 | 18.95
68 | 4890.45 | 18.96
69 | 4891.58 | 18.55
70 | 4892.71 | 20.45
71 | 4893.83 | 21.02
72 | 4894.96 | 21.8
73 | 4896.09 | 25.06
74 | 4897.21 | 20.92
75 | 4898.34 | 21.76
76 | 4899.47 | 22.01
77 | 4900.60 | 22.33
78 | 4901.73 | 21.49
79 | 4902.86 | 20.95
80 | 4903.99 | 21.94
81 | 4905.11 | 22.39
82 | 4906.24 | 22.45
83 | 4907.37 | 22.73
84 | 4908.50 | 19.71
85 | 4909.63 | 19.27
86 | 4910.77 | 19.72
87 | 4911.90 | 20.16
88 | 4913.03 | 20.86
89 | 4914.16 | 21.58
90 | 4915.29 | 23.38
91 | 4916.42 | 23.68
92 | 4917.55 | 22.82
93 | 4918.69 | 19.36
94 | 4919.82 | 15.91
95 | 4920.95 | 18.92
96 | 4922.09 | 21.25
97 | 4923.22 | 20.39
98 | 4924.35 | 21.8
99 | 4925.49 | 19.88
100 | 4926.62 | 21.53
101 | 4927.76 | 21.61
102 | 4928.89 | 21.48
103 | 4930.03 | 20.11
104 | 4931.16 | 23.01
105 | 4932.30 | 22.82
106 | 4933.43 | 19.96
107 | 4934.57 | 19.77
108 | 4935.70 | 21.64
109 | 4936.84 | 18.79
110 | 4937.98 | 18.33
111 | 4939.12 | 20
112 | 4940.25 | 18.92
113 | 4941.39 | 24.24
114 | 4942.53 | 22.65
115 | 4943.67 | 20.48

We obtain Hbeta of 1.7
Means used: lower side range 20.6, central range 19.3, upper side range 20.4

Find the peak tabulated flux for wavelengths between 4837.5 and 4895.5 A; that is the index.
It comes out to 22.9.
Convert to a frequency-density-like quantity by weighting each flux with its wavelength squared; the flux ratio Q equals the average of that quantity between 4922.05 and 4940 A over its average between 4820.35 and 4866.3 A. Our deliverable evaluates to 1.07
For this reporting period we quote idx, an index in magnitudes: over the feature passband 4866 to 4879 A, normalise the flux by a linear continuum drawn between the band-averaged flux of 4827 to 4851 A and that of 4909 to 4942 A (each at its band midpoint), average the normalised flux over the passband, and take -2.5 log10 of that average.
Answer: 0.04 mag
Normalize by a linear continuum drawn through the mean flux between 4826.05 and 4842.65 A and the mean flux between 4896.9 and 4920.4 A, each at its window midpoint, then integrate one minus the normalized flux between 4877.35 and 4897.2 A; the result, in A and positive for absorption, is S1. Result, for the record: 0.3 A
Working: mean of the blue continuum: 20.6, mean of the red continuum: 21.2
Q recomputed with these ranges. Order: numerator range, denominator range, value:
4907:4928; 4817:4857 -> 1.03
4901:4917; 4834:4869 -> 1.11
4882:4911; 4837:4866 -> 1.10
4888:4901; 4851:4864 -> 1.17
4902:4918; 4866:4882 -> 1.08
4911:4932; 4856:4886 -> 1.10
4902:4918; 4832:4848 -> 1.08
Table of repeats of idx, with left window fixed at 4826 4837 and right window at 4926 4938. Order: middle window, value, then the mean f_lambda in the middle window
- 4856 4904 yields 0.05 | 20.1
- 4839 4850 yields 0.02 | 20.7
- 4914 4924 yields 0.01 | 20.8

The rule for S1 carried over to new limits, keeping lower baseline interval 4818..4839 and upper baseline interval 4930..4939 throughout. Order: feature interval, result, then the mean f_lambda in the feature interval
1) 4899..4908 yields -0.59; 22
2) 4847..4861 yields 0.79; 19.7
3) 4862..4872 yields 0.63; 19.5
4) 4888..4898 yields -0.02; 20.7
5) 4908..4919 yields -0.25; 21.1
